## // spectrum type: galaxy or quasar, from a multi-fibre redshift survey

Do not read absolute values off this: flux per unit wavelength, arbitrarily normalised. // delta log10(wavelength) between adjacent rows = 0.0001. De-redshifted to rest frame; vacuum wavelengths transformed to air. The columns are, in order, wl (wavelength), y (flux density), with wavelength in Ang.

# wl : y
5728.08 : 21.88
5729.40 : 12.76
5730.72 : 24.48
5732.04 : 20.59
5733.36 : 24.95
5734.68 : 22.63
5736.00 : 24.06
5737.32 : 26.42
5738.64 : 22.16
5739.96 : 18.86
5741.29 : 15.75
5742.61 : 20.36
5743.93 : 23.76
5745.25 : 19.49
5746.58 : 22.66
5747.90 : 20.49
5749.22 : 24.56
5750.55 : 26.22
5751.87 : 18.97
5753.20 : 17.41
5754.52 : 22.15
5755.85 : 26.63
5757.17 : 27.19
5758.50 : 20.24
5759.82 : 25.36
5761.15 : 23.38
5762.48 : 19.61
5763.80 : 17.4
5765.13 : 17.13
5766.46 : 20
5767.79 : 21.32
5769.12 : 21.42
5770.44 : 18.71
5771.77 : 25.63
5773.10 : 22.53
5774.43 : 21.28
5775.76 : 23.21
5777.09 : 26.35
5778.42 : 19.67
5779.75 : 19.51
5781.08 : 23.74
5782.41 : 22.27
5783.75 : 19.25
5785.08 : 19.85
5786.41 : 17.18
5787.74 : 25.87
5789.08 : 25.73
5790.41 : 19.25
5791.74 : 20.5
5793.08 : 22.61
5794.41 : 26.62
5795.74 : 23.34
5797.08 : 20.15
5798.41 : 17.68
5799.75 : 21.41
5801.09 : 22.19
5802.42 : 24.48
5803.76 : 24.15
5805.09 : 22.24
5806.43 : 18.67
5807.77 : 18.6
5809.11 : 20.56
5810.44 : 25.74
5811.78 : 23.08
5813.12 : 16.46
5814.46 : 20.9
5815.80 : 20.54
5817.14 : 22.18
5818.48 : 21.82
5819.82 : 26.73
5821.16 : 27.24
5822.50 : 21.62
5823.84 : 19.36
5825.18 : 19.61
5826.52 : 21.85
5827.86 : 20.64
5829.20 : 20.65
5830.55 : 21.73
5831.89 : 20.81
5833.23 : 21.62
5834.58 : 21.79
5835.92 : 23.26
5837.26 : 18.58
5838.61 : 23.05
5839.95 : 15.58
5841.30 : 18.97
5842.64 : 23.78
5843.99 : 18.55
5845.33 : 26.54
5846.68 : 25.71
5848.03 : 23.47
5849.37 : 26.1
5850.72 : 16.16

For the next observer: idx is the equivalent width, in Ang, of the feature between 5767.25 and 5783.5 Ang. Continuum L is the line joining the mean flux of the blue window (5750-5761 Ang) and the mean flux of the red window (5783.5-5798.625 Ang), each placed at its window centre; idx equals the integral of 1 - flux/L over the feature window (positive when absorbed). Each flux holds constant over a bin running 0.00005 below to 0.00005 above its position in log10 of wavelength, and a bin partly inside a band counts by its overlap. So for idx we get 0.1 Ang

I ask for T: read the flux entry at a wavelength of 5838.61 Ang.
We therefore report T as 23.05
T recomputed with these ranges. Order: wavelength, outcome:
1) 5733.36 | 24.95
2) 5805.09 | 22.24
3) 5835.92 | 23.26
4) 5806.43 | 18.67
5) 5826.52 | 21.85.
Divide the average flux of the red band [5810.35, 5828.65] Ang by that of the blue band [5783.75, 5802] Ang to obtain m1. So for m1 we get 1.01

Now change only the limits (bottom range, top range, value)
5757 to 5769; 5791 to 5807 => 1.05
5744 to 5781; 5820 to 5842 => 0.97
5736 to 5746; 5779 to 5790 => 1.02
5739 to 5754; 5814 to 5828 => 1.06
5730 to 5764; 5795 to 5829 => 0.98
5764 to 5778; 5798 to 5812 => 1.01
